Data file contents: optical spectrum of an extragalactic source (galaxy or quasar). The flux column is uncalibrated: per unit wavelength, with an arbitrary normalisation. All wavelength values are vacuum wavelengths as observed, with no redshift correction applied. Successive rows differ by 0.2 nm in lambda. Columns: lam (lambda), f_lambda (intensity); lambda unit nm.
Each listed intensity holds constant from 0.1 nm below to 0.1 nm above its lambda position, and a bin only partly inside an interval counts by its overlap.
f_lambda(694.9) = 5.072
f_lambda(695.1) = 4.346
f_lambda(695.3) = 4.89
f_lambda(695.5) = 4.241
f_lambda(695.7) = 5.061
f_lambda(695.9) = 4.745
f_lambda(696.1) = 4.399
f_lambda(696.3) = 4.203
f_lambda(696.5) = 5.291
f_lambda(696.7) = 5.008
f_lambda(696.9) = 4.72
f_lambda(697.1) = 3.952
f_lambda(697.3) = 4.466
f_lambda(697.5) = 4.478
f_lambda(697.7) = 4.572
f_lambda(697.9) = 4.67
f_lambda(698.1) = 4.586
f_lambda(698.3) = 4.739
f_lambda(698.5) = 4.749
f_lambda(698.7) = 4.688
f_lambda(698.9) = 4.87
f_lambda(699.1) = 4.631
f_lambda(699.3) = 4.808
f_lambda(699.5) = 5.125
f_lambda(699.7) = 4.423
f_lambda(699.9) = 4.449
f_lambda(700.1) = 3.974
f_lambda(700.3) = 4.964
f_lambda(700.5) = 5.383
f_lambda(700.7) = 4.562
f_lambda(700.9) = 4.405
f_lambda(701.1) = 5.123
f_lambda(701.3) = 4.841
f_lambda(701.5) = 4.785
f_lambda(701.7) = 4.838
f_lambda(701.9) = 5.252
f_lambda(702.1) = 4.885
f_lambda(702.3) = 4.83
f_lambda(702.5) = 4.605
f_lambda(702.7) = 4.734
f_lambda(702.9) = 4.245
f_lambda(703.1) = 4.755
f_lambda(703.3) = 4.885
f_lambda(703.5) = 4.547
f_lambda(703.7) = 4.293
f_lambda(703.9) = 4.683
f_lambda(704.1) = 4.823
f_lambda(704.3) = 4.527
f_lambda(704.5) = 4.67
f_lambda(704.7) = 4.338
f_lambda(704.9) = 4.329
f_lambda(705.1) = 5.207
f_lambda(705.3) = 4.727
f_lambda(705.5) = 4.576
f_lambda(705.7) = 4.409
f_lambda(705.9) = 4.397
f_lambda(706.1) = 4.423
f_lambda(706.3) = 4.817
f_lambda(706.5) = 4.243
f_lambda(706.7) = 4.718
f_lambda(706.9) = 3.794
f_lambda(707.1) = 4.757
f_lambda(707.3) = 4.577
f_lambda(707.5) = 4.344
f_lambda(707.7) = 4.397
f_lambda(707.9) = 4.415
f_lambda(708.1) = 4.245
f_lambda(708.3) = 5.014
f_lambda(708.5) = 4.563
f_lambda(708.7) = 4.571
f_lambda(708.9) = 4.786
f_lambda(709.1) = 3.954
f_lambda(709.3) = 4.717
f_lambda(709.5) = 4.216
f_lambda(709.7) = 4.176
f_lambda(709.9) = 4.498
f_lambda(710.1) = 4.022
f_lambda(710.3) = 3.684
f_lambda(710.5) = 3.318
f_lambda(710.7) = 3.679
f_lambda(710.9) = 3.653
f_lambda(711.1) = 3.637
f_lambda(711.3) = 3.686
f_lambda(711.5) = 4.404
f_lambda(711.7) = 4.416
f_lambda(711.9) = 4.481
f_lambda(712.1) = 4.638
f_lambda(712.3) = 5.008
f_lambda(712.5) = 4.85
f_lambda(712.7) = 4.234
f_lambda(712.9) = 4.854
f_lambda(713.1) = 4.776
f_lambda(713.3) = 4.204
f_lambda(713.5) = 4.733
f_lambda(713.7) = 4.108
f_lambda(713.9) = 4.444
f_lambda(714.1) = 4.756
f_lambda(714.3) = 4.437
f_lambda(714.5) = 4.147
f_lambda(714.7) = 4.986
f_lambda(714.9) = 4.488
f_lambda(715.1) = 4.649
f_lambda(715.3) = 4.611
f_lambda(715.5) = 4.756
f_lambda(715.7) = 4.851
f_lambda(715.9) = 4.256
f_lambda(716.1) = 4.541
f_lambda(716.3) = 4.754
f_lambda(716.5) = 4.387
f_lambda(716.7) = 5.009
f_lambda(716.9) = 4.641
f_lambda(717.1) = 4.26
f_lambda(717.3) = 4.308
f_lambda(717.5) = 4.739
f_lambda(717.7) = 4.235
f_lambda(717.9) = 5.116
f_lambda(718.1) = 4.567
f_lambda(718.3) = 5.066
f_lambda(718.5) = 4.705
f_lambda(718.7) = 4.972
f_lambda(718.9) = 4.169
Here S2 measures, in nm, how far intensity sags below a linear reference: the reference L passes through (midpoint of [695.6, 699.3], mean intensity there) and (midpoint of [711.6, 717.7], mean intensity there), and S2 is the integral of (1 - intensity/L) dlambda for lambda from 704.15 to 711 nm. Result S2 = 0.343 nm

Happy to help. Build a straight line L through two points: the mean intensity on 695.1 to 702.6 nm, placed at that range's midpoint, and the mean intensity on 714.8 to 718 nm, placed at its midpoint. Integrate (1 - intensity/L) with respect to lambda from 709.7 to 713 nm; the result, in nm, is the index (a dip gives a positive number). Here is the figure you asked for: 0.313 nm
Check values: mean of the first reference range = 4.7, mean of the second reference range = 4.6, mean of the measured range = 4.19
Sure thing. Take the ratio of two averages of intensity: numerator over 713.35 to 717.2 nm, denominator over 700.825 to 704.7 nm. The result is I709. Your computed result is 0.97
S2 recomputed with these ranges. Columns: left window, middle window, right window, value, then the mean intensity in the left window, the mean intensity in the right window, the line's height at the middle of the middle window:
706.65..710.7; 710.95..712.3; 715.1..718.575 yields 0.06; 4.32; 4.64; 4.43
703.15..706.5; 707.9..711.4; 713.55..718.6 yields 0.34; 4.59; 4.59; 4.59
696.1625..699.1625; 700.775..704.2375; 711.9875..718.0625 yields -0.08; 4.64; 4.59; 4.63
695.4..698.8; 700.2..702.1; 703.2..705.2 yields -0.11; 4.62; 4.63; 4.63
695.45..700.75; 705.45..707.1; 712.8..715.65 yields 0.06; 4.66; 4.57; 4.62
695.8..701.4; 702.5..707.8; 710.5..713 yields -0.10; 4.67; 4.26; 4.46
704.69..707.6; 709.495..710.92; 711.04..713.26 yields 0.18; 4.52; 4.46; 4.48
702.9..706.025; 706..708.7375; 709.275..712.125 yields -0.09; 4.6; 4.05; 4.34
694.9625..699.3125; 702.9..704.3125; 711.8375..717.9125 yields 0.00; 4.64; 4.58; 4.62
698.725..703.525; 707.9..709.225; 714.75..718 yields 0.05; 4.75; 4.61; 4.68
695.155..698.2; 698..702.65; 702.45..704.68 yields -0.15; 4.61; 4.61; 4.61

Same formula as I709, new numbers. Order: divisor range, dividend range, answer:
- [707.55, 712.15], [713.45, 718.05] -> 1.08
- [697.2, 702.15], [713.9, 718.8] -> 0.98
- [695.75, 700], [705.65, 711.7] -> 0.92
